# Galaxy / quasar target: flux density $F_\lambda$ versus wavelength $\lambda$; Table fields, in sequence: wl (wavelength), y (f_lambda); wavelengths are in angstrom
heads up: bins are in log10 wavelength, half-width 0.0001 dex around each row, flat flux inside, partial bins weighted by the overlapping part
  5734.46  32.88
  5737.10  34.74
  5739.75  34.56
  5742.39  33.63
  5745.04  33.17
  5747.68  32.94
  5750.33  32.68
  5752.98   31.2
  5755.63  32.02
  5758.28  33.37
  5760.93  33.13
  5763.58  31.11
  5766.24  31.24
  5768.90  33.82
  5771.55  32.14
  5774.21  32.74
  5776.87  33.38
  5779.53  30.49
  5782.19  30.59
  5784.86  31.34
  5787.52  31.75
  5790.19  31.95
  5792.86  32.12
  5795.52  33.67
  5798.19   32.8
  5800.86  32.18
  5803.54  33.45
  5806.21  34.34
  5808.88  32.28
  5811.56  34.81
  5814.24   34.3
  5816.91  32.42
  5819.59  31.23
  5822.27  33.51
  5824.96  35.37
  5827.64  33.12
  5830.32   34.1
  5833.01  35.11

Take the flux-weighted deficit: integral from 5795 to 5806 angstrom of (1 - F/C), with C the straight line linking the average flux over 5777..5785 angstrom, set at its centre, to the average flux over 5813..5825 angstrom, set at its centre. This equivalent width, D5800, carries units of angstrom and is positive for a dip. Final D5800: -0.3 angstrom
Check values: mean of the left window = 31.1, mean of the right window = 33.1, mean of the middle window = 33.1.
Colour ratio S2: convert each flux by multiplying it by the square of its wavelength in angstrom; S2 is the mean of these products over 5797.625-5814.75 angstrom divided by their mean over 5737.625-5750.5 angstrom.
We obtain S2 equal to 1.02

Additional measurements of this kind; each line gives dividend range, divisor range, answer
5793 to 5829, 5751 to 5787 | 1.05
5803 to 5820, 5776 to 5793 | 1.07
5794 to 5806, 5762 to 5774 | 1.04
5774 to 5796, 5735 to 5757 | 0.98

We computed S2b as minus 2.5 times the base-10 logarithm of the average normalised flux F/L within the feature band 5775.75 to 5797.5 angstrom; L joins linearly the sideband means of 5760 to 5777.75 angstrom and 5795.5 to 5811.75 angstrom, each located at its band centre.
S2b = 0.03 mag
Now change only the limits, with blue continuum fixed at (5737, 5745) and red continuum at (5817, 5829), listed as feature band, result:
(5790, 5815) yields 0.01 mag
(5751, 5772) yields 0.05 mag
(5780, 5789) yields 0.08 mag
